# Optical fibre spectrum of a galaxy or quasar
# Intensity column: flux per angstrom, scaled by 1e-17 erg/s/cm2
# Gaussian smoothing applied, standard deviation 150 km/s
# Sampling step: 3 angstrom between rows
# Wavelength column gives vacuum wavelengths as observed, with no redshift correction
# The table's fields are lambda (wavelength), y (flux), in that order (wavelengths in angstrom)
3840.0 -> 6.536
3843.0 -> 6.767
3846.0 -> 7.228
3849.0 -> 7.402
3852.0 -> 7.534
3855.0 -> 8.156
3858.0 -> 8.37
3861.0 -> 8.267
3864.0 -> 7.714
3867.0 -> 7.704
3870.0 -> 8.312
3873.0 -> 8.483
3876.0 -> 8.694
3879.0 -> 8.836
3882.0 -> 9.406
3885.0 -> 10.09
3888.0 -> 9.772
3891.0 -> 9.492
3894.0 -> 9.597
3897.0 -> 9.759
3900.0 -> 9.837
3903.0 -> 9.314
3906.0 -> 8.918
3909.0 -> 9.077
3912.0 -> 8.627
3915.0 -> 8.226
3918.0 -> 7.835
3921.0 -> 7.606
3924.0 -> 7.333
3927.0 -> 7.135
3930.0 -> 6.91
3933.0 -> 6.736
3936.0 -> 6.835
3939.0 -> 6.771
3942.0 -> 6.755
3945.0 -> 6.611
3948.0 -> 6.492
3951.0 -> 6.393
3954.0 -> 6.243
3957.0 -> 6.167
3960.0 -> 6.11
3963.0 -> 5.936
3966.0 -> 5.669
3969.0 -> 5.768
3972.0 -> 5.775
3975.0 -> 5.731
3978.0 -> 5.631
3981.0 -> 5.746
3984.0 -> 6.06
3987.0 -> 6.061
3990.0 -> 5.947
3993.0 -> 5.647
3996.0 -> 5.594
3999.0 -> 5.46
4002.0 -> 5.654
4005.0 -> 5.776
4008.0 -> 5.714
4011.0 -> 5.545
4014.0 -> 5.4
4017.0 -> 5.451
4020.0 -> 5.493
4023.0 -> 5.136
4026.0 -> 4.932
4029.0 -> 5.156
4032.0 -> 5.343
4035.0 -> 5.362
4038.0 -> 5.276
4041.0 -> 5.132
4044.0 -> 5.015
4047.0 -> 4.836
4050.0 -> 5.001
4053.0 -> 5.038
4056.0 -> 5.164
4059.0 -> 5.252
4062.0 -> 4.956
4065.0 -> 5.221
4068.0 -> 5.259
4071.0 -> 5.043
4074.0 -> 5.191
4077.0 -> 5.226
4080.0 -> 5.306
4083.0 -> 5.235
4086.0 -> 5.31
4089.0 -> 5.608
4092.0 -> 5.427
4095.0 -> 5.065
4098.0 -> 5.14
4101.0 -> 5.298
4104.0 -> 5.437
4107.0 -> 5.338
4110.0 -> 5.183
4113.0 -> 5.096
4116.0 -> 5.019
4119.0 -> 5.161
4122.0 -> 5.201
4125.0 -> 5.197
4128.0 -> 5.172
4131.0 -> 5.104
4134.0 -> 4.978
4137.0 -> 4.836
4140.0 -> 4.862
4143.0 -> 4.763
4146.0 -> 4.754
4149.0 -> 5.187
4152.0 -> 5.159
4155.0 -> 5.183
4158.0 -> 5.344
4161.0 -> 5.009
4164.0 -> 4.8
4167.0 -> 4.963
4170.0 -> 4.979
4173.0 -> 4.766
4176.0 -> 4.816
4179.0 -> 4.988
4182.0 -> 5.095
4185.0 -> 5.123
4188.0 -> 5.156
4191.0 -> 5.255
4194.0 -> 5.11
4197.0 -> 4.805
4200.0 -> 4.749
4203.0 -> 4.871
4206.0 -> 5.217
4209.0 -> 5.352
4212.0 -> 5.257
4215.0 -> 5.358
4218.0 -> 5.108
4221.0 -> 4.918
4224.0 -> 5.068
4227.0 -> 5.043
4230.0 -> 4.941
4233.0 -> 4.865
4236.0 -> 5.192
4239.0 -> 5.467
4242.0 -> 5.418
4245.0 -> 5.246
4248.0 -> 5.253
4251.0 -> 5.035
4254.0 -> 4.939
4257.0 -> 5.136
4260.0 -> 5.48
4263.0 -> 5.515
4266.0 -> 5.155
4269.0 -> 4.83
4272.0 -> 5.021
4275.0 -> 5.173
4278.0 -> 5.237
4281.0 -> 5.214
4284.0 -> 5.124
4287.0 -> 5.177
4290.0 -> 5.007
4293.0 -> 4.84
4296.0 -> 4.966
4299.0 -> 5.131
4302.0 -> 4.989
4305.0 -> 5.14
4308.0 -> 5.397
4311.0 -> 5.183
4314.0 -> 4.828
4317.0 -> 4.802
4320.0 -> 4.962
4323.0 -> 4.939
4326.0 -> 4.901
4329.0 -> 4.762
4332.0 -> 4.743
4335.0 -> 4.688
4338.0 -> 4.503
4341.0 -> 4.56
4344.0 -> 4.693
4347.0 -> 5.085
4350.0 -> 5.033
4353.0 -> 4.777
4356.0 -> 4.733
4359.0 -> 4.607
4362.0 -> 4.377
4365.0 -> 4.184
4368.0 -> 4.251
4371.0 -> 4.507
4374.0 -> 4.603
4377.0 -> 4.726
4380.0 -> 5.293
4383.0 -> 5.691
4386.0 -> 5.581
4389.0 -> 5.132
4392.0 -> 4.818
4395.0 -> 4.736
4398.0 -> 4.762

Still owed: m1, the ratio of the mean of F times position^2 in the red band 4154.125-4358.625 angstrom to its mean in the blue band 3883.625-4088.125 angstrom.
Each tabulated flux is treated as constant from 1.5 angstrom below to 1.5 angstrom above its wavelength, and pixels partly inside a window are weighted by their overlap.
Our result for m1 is 0.9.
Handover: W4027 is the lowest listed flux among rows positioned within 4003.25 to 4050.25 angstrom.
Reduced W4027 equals 4.836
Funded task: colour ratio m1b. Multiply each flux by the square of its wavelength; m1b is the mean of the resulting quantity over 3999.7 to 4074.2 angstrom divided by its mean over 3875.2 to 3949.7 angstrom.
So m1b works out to 0.7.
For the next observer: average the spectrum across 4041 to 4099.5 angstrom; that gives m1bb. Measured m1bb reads 5.17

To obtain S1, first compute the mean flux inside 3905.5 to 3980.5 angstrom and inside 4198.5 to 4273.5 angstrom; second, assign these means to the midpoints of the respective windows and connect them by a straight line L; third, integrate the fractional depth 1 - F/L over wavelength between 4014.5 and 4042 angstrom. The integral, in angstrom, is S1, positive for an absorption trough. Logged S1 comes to 4.6 angstrom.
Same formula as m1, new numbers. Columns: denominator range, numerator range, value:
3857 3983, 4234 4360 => 0.79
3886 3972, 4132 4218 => 0.75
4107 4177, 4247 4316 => 1.09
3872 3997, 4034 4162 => 0.76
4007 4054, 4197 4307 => 1.09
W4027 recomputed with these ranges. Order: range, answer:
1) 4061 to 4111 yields 4.956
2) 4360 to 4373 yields 4.184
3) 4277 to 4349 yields 4.503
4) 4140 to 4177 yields 4.754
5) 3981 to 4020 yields 5.4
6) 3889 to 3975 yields 5.669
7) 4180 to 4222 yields 4.749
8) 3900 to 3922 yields 7.606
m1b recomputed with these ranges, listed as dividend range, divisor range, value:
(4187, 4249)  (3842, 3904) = 0.70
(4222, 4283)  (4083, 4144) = 1.07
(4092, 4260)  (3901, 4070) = 0.92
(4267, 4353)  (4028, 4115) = 1.07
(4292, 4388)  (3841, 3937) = 0.73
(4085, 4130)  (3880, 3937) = 0.68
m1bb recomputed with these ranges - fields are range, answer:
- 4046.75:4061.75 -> 5.07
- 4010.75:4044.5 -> 5.27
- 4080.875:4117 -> 5.27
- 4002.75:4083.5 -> 5.24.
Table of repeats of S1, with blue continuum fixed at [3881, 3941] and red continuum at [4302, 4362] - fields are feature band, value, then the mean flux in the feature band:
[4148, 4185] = 7.3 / 5.03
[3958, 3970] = 3.2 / 5.89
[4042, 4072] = 8.8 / 5.08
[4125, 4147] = 5.3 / 4.95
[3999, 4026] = 7.5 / 5.49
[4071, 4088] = 4.3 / 5.25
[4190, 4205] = 2.6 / 4.96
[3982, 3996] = 3.4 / 5.89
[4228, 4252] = 1.9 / 5.18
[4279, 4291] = 0.3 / 5.14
